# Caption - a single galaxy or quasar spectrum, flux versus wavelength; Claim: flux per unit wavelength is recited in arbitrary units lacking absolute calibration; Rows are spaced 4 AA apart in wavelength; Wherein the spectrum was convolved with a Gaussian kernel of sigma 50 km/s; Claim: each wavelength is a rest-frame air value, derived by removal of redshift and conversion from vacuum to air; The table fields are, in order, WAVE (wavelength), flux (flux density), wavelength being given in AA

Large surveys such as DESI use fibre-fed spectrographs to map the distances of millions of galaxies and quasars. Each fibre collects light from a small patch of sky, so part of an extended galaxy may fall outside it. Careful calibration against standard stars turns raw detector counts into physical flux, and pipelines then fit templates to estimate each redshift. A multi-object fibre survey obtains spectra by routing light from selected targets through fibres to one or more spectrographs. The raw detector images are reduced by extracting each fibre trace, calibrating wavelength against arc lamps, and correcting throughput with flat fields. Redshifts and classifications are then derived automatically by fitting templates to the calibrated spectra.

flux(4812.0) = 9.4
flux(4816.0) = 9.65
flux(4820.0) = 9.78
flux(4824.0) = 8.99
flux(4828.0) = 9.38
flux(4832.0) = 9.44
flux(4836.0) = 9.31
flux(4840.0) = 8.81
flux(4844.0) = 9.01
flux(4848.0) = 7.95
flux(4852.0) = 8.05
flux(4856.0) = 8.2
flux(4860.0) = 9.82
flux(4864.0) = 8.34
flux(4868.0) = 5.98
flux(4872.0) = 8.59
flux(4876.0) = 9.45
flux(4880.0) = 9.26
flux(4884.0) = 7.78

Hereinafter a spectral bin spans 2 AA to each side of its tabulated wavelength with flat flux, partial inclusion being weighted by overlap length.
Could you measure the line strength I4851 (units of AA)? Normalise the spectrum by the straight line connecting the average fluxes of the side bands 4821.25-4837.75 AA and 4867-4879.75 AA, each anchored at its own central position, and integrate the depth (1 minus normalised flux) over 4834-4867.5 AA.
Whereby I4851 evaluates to 1.0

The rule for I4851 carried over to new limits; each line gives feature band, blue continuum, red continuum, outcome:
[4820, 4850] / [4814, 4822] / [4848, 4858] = -0.4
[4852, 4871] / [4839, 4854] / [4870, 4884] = 1.2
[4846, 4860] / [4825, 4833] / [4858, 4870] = 0.2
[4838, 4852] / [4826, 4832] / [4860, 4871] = 0.3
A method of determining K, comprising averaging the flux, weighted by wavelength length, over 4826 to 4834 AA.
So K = 9.41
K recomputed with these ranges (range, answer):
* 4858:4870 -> 8.05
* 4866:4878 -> 8.01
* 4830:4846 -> 9.14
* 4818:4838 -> 9.38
